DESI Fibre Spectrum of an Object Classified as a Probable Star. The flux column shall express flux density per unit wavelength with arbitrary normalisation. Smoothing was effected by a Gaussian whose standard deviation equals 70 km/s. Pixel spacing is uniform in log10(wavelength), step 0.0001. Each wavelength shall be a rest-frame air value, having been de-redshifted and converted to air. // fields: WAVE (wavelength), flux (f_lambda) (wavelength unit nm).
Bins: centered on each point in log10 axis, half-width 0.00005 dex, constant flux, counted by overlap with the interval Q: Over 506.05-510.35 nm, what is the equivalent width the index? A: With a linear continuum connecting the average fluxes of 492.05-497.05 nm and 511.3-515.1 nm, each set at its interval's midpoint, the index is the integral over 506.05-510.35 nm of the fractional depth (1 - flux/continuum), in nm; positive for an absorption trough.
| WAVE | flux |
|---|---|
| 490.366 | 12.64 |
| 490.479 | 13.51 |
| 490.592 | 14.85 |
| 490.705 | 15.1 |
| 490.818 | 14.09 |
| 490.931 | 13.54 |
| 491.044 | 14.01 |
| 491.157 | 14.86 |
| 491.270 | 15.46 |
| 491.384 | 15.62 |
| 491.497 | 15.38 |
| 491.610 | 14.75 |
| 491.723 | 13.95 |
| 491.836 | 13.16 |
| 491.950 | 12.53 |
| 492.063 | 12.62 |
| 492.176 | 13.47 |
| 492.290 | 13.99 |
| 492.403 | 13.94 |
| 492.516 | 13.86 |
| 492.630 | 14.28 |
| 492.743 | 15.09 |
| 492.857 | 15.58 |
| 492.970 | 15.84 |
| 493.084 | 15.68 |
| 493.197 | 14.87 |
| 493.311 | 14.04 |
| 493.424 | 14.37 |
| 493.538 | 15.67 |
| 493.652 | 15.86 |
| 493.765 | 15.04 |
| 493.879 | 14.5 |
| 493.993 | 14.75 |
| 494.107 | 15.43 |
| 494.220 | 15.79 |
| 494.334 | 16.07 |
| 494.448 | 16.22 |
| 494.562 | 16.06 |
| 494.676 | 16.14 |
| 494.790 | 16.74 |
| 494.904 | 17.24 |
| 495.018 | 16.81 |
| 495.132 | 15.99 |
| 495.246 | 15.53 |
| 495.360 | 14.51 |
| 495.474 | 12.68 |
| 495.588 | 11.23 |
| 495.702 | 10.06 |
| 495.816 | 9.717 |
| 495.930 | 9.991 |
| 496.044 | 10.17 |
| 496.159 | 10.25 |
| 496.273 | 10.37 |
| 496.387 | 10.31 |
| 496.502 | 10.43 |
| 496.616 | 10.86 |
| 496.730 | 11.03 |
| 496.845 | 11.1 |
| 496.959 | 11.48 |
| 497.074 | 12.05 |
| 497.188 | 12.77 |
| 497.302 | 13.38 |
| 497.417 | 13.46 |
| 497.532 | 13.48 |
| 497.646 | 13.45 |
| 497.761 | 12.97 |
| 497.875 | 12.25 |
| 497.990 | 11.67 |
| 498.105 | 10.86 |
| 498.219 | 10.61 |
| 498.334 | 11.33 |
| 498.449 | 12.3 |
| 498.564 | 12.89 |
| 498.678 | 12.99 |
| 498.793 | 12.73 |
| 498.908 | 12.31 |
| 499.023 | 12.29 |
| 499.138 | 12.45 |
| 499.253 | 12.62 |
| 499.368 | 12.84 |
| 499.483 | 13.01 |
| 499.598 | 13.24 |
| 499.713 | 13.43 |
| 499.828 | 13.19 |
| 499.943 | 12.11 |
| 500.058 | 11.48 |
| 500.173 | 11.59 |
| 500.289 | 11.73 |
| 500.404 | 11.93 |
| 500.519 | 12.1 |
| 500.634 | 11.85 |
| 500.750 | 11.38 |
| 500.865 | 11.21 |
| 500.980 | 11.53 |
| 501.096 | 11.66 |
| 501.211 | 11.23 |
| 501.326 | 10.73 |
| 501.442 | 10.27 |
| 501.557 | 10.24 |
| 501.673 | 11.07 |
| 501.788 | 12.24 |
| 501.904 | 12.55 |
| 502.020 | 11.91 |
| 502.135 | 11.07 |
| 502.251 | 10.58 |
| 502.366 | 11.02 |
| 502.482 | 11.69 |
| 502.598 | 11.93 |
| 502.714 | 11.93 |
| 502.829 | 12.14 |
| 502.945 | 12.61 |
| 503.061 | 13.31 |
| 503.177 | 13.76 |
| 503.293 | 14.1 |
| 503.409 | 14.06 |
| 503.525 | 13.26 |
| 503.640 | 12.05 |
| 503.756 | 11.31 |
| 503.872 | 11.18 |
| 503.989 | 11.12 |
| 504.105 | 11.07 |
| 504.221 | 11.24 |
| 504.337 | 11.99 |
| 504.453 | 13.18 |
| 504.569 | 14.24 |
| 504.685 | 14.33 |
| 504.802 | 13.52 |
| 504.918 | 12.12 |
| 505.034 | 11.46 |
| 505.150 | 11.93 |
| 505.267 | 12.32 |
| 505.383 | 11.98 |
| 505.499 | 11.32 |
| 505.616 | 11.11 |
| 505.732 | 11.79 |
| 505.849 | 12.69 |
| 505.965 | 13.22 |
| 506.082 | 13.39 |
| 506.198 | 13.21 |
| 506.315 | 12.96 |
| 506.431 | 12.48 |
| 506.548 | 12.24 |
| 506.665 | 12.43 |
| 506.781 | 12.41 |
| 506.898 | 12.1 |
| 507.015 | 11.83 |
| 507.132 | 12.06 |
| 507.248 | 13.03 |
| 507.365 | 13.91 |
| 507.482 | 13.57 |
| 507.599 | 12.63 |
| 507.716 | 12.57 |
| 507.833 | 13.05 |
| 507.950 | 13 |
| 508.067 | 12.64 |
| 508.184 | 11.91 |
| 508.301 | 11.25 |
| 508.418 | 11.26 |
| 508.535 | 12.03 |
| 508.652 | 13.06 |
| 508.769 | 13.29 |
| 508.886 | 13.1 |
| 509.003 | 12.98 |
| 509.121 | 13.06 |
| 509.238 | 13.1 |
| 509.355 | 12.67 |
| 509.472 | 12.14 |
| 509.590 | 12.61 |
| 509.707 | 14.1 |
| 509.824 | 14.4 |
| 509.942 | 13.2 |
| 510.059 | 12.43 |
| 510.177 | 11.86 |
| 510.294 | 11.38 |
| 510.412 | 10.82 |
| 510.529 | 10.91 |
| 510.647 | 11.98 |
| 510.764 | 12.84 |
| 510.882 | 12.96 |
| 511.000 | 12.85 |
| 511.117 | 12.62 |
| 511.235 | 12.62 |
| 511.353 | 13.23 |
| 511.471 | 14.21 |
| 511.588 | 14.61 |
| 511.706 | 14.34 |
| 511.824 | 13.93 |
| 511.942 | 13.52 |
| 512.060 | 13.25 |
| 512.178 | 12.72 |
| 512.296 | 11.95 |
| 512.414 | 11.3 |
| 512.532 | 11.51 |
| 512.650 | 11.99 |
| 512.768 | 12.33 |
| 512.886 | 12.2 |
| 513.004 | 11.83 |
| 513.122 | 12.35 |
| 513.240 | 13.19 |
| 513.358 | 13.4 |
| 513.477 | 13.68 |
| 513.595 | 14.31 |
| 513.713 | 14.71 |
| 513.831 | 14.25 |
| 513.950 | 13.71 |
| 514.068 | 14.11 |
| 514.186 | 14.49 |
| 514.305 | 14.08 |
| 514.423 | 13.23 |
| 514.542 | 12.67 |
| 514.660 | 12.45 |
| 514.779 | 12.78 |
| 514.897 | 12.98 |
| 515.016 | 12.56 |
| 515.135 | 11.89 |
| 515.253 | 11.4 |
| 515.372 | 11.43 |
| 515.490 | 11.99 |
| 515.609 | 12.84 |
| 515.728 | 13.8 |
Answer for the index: 0.21 nm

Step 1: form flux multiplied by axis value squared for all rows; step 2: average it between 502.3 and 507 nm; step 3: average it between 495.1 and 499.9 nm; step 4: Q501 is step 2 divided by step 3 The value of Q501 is 1.1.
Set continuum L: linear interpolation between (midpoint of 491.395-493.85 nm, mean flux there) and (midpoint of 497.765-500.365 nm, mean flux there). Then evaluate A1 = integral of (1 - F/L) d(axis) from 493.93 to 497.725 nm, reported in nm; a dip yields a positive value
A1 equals 0.07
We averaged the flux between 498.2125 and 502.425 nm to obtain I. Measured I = 11.9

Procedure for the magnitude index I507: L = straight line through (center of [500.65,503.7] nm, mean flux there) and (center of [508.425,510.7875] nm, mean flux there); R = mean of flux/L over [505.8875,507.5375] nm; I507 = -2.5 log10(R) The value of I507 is -0.04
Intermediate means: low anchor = 11.9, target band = 12.8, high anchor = 12.6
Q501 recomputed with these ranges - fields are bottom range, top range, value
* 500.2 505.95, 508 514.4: 1.11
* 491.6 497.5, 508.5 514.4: 1.02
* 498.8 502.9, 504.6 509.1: 1.08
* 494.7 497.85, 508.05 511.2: 1.05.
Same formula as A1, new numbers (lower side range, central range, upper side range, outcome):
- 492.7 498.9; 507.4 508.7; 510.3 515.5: 0.053 nm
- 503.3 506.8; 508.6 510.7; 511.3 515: 0.039 nm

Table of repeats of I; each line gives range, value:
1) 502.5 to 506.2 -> 12.4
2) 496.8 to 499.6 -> 12.4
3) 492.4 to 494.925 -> 15.4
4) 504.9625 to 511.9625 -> 12.6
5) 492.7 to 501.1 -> 13.1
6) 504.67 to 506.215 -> 12.4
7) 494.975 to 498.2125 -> 12.1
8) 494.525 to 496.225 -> 13.5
